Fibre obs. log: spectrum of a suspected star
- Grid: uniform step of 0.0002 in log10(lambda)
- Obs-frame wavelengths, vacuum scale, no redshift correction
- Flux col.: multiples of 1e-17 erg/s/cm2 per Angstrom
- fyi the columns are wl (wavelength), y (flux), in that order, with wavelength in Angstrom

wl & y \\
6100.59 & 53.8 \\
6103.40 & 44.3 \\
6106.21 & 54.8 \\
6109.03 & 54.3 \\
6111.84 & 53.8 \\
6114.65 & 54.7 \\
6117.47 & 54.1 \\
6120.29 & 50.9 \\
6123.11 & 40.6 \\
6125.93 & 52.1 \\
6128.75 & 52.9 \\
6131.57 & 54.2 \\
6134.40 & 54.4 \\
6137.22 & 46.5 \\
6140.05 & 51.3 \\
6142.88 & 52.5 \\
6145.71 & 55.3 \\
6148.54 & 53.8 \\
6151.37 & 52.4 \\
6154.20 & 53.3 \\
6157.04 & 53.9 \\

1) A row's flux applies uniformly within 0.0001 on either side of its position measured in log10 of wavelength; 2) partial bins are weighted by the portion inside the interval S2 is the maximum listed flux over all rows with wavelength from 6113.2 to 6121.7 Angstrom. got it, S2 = 54.7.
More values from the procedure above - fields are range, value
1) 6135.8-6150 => 55.3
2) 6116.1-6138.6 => 54.4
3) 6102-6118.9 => 54.8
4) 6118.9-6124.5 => 50.9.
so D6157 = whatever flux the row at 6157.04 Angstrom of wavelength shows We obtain 53.9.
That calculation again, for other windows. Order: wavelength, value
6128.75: 52.9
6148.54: 53.8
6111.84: 53.8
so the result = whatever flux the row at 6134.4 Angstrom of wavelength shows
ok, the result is 54.4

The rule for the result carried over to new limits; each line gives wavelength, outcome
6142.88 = 52.5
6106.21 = 54.8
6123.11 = 40.6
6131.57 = 54.2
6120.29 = 50.9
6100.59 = 53.8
